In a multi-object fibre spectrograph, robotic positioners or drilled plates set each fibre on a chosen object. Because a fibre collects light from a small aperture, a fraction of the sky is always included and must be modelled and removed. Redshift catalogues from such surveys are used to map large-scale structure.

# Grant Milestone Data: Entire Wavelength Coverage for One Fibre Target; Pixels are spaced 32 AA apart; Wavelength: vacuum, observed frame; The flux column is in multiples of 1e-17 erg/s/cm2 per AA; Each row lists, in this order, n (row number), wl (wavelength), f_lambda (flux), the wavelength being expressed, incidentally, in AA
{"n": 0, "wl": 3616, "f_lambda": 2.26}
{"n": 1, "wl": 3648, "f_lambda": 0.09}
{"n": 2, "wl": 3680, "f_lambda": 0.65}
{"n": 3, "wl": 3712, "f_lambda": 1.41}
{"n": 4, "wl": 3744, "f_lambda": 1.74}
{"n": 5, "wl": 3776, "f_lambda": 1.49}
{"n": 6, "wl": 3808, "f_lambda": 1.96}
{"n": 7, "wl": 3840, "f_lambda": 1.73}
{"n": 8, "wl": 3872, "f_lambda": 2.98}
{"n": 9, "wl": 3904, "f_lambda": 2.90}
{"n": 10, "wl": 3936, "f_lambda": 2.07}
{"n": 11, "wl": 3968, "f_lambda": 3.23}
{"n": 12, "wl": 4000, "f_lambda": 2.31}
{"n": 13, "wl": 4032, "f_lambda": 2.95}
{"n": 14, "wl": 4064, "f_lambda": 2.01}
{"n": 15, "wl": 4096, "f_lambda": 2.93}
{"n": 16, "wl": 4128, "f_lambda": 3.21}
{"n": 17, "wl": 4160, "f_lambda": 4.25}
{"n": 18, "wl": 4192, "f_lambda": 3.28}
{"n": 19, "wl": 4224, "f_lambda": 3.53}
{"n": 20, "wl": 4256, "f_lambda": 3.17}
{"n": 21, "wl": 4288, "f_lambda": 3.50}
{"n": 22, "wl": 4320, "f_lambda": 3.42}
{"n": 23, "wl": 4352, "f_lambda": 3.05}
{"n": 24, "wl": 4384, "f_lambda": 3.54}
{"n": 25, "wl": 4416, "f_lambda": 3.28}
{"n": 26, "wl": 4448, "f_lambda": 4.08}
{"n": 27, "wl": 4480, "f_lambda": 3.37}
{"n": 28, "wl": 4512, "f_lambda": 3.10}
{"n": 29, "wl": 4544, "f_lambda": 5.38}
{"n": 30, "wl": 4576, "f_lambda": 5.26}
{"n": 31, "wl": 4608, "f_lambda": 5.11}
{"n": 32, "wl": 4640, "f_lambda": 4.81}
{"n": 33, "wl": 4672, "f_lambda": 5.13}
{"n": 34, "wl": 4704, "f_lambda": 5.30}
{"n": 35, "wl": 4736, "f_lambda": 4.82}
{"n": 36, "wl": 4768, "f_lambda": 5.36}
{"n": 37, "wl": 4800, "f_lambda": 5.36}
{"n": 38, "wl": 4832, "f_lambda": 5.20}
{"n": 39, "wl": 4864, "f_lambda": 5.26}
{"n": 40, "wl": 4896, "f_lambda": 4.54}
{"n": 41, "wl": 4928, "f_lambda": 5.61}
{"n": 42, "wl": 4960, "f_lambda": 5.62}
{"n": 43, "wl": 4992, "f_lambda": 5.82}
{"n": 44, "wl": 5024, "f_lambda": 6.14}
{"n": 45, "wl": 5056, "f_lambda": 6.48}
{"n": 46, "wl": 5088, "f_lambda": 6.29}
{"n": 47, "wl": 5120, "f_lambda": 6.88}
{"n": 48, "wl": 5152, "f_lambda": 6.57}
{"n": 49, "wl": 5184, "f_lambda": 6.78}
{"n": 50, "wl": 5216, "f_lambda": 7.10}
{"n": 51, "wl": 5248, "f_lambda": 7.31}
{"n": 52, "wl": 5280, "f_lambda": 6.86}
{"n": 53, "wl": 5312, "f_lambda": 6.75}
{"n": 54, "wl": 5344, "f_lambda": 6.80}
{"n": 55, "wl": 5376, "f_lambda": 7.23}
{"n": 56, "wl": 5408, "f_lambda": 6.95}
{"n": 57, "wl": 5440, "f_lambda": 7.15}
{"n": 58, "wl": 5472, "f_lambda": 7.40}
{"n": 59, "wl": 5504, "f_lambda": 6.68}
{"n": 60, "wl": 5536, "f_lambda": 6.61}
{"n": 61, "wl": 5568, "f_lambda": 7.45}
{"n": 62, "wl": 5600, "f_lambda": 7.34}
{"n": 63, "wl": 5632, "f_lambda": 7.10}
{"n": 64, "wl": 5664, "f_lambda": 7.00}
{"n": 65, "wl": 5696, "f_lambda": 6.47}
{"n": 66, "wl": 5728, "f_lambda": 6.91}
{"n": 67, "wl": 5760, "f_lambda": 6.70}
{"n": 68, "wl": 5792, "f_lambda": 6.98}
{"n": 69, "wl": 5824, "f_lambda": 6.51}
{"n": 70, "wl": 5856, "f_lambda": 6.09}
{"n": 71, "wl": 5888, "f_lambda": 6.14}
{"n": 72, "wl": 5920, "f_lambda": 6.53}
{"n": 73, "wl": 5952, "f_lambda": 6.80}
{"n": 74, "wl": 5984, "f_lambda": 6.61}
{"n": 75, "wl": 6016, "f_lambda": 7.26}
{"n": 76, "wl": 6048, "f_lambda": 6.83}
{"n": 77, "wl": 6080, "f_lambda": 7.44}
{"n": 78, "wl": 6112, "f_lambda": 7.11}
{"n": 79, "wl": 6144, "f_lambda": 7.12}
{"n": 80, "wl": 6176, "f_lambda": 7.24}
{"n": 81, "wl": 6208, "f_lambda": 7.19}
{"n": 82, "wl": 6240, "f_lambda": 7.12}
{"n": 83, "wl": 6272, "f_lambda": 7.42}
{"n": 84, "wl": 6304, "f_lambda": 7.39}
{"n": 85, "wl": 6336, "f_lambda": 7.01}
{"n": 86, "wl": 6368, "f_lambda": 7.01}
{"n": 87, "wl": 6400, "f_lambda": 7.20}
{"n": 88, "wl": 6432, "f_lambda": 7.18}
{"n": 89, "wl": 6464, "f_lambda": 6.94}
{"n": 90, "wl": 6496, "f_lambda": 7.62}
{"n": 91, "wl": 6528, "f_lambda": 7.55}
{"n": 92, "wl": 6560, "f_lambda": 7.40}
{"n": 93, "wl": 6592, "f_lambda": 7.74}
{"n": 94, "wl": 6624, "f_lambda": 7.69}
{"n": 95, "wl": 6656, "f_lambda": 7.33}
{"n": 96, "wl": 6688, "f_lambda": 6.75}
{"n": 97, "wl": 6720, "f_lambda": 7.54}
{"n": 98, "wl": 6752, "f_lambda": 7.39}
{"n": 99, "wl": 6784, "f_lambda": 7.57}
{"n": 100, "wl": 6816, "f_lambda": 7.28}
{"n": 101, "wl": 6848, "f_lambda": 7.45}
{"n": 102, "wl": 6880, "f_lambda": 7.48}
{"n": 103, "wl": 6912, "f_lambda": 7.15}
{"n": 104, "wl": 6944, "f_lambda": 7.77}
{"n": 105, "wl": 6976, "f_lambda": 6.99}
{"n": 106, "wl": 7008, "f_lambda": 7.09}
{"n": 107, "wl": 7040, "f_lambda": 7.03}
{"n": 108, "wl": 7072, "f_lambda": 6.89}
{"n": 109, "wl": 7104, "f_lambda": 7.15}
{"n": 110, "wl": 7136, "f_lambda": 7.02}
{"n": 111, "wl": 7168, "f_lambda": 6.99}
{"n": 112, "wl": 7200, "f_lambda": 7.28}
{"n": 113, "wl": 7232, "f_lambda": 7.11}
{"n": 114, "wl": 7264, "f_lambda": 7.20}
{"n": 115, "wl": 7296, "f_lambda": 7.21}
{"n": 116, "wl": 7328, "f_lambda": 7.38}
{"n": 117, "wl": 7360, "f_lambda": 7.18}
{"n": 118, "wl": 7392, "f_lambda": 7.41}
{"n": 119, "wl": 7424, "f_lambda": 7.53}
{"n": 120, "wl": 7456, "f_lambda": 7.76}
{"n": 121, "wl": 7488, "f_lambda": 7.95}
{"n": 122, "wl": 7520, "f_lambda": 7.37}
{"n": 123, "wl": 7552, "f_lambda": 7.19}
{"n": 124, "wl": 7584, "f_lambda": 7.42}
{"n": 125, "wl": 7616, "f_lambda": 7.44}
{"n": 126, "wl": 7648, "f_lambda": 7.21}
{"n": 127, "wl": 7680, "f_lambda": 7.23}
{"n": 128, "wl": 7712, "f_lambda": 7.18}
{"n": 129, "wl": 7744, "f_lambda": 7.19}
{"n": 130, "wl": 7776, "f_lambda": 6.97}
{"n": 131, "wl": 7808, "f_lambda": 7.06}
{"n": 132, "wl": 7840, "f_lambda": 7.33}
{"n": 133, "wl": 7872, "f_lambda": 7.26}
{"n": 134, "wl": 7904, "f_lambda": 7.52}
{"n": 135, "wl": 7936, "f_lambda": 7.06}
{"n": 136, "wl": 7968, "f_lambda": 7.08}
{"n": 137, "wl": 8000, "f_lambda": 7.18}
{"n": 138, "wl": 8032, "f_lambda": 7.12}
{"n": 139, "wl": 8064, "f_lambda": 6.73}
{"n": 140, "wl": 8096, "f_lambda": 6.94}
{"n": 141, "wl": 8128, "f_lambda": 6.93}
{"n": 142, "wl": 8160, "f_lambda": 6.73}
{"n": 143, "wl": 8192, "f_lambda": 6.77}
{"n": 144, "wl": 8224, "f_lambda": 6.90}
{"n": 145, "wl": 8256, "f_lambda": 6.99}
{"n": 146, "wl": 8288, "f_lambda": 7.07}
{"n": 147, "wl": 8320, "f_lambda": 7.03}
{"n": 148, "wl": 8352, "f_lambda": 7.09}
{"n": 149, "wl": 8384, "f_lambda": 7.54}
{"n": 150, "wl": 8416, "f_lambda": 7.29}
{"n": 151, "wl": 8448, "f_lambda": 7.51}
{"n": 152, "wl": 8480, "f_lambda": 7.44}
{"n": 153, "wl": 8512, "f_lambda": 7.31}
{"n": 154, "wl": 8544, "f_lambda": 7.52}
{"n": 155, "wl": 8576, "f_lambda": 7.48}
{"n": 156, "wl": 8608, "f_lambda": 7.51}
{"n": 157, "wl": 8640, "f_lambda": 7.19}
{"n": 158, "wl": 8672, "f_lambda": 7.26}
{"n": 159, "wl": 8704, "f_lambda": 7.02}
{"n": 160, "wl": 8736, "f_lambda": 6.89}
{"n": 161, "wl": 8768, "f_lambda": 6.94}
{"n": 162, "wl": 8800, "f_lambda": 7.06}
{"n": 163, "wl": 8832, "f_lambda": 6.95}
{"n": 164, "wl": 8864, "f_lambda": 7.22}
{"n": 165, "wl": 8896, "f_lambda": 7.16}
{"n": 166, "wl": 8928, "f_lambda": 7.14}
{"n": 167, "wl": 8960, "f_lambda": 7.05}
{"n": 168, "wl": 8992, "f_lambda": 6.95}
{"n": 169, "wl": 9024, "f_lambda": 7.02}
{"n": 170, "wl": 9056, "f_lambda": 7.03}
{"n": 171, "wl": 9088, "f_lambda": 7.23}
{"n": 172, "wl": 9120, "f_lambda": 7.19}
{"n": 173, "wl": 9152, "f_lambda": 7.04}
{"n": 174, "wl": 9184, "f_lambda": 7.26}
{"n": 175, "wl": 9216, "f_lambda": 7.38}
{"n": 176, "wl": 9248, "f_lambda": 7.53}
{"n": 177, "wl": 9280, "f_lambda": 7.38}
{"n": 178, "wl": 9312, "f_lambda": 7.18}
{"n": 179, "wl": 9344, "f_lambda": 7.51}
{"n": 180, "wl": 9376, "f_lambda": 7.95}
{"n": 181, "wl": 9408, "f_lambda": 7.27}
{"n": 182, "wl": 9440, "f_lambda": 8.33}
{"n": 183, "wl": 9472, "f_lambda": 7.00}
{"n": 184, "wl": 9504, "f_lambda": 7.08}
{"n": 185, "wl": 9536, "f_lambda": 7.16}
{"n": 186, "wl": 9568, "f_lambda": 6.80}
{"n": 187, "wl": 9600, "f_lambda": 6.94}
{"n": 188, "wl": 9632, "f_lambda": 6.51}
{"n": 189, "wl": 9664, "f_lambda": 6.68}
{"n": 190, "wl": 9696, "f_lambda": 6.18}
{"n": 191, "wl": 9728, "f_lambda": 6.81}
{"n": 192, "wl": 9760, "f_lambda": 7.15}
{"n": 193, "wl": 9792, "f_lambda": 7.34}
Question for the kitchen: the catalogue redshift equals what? 0.13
